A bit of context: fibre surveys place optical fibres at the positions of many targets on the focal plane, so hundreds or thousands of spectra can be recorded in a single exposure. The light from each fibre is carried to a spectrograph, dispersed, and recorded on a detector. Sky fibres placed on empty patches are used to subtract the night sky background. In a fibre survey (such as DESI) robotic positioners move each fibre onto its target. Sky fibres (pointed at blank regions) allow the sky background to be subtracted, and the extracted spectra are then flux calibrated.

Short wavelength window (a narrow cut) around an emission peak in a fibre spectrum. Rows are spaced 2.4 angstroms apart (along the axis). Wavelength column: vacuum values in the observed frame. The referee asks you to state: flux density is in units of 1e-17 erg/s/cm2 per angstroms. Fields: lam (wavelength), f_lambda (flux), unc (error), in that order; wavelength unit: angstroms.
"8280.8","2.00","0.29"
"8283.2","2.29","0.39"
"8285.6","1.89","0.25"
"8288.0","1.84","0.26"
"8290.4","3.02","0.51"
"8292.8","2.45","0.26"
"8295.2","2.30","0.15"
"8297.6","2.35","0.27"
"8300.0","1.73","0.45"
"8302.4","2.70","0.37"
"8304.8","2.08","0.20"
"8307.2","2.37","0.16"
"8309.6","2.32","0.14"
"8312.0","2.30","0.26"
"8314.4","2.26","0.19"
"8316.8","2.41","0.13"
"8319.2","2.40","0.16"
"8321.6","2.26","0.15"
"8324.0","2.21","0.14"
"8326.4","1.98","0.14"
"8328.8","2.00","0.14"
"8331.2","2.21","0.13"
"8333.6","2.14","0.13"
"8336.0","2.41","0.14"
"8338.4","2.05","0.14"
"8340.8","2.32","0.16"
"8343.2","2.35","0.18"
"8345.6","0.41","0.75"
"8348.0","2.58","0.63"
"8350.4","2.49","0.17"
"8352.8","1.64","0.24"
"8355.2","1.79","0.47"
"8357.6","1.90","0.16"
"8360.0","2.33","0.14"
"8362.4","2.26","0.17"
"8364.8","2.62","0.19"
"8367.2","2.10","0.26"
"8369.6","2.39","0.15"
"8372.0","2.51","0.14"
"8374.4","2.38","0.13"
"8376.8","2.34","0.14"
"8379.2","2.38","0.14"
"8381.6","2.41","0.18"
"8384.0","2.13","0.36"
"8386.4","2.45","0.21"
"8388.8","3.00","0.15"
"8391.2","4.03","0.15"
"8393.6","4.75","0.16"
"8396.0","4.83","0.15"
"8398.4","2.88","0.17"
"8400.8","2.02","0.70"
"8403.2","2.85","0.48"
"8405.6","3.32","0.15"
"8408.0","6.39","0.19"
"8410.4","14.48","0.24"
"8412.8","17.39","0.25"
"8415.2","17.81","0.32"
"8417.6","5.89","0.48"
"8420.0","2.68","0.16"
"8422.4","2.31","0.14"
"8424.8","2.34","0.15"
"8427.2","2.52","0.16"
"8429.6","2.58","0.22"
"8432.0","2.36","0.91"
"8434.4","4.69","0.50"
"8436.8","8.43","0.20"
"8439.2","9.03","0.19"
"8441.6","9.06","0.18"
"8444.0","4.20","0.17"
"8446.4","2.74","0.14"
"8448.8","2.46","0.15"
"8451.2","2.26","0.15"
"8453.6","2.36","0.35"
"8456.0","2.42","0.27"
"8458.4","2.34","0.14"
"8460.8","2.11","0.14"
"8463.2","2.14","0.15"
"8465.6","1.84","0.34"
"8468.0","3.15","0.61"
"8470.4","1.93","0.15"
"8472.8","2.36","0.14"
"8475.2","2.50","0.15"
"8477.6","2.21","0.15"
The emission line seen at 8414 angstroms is H-alpha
